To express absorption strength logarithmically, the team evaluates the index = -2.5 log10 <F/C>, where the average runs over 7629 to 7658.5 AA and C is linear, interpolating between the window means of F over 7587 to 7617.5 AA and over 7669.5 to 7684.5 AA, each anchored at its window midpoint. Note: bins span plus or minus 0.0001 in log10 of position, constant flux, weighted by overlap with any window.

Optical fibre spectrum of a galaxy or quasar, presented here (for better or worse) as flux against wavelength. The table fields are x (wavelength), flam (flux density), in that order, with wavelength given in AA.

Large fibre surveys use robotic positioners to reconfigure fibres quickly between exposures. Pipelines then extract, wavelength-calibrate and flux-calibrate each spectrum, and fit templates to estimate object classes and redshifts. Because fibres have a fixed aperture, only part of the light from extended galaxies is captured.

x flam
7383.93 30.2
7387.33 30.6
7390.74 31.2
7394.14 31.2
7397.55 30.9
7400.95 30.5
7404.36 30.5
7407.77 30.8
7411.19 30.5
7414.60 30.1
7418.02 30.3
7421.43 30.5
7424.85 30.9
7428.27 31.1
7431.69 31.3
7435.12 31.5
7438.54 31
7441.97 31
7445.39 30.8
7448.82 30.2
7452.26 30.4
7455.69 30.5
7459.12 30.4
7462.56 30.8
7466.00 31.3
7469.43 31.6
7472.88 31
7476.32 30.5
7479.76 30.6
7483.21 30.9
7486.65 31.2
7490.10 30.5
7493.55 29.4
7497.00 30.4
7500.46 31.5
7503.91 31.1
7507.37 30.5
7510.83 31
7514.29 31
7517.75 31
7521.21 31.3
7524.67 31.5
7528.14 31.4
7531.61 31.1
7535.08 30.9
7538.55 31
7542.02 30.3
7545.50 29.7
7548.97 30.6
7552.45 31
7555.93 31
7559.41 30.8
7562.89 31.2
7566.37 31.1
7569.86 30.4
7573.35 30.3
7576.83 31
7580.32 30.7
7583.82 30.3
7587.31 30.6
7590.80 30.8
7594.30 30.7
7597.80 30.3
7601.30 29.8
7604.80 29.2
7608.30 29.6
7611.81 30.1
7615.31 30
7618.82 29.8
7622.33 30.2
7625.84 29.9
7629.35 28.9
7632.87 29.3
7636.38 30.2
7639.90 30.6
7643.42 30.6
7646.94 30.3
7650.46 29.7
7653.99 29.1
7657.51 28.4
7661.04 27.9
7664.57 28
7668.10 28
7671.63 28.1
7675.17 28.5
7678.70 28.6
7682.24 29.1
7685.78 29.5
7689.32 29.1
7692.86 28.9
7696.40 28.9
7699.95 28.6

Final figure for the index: -0.02 mag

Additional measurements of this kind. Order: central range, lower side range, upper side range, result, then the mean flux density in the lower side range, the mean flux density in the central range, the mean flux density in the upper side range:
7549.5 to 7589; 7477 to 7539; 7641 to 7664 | -0.02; 30.9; 30.8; 29.3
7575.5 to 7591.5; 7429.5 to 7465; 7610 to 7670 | -0.03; 30.8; 30.7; 29.5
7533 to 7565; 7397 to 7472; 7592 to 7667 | -0.02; 30.8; 30.7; 29.6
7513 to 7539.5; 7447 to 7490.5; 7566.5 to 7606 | -0.02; 30.8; 31.2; 30.4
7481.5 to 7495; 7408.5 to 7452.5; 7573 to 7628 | 0.00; 30.7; 30.5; 30.2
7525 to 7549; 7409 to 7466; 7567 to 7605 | -0.01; 30.7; 30.8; 30.4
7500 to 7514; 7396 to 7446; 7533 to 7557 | -0.01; 30.8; 31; 30.6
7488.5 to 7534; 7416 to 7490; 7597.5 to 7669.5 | -0.02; 30.8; 30.9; 29.5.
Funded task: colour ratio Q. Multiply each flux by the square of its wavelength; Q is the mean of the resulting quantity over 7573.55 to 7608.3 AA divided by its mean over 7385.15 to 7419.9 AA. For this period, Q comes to 1.04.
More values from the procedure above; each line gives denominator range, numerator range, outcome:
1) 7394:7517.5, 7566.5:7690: 1.01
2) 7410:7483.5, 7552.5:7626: 1.03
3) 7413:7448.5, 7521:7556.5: 1.03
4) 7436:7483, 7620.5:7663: 1.01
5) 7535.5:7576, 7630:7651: 1.00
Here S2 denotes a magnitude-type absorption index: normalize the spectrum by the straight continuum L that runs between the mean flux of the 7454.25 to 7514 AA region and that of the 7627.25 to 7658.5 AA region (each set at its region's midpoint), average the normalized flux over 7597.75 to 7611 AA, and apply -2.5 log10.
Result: 0.011 mag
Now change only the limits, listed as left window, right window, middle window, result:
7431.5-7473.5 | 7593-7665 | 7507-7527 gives -0.02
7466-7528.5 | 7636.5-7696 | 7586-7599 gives -0.03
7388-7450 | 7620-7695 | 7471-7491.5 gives -0.01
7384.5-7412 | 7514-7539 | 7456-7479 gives 0.00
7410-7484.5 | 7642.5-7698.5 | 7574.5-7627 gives -0.03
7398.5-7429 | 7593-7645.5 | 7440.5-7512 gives -0.01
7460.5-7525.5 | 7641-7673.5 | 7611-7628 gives -0.02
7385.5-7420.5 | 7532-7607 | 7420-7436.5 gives -0.01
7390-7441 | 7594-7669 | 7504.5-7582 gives -0.03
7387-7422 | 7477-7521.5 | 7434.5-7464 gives 0.00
